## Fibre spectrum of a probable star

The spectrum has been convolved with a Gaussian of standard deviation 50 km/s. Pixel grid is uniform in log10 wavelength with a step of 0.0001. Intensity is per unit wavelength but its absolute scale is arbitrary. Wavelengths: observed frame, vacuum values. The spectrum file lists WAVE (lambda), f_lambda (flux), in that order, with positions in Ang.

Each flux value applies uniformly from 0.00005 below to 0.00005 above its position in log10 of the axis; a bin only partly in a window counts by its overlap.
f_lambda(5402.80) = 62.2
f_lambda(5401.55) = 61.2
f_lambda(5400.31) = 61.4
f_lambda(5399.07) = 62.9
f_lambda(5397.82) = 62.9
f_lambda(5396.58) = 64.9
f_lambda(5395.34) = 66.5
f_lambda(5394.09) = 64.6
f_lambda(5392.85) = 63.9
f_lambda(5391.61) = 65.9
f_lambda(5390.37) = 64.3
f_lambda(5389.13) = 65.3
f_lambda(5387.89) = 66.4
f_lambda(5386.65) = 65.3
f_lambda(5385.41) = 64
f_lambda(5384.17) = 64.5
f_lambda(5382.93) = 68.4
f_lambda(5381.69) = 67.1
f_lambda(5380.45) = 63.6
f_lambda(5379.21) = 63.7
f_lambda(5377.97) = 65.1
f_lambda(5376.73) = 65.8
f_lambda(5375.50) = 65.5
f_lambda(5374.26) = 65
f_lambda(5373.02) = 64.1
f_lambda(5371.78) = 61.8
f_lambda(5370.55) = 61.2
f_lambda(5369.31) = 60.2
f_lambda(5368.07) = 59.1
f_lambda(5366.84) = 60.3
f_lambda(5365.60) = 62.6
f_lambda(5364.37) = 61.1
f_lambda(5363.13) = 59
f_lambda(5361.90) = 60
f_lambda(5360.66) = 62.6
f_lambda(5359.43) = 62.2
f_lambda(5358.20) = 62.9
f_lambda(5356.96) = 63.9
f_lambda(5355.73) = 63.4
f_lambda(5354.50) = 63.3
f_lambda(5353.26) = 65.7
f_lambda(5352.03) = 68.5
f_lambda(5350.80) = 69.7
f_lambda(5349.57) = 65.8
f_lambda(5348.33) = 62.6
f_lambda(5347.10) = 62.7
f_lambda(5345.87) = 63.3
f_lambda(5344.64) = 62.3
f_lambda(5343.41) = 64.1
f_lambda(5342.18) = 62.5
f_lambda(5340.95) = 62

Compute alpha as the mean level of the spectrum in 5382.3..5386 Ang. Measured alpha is 65.6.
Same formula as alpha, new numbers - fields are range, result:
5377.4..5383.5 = 65.5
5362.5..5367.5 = 60.8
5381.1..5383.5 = 67.7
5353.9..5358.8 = 63.4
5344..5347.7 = 62.8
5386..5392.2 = 65.5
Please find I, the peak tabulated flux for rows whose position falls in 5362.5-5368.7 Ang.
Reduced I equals 62.6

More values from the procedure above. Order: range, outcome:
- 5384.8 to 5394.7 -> 66.4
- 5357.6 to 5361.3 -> 62.9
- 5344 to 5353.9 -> 69.7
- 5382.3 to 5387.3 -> 68.4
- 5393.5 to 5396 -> 66.5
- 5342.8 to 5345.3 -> 64.1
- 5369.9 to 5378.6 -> 65.8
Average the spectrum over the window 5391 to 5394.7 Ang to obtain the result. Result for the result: 64.9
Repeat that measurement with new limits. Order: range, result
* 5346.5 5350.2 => 63.6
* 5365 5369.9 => 60.5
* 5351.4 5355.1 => 65.8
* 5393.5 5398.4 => 64.7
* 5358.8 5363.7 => 61.1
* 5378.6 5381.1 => 63.6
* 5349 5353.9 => 67.4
